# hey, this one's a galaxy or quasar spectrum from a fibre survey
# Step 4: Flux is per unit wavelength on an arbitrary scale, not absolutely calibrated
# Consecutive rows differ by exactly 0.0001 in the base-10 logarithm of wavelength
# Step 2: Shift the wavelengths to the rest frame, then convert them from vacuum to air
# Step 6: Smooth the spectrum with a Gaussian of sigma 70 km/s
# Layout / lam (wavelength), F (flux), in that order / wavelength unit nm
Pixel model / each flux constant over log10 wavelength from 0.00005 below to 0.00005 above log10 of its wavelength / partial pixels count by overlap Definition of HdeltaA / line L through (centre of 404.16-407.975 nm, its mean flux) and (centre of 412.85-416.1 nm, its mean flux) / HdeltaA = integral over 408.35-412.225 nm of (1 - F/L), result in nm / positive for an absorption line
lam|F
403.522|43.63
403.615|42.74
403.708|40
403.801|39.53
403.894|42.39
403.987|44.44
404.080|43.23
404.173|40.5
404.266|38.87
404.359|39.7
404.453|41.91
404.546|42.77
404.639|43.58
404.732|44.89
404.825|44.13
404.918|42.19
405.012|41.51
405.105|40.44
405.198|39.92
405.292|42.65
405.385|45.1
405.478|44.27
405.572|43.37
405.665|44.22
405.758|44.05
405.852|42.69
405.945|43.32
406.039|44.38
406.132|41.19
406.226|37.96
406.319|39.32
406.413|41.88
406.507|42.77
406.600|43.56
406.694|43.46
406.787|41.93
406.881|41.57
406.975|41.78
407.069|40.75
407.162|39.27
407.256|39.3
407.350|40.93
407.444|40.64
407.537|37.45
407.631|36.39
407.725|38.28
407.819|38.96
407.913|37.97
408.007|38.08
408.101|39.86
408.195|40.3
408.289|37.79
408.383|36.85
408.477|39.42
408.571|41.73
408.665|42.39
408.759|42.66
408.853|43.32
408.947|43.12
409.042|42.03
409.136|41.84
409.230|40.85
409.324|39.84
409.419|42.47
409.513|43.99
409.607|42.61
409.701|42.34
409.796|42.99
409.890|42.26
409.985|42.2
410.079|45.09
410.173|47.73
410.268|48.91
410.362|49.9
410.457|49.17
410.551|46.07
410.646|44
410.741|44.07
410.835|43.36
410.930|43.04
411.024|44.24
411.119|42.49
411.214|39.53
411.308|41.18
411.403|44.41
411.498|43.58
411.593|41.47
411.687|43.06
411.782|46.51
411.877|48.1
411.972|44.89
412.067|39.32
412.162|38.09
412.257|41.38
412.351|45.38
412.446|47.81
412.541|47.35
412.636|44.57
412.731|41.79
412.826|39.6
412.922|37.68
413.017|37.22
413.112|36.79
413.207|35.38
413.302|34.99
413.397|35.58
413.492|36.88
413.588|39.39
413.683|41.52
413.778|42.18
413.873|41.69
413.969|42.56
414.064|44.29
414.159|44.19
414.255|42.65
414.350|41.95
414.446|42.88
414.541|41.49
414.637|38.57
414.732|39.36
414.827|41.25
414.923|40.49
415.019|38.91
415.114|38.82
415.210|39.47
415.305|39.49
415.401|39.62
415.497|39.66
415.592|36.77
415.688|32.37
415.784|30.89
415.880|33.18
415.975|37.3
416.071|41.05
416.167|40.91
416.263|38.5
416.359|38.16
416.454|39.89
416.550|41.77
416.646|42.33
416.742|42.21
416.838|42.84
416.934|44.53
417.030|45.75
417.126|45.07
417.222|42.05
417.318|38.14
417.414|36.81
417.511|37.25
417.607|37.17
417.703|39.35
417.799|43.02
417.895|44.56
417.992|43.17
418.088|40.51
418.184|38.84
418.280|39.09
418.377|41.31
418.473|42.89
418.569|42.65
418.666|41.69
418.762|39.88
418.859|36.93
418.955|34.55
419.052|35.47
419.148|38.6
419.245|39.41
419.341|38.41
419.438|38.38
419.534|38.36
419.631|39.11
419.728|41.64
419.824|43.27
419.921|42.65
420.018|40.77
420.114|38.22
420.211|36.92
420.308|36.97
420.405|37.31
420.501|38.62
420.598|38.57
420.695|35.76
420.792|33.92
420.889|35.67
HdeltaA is -0.29 nm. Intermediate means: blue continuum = 41.4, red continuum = 39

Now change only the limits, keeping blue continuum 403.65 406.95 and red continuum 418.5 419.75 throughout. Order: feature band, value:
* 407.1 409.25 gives 0.08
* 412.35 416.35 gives 0.03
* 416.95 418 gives -0.05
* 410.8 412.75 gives -0.13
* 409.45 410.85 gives -0.14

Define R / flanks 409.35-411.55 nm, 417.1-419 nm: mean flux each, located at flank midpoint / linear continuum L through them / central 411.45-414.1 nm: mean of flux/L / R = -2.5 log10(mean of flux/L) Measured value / 0.04 mag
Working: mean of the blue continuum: 44.1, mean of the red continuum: 40.2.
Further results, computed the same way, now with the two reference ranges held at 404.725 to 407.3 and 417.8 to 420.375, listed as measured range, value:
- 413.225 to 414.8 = 0.004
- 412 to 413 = -0.031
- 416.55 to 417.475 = -0.050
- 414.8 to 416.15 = 0.074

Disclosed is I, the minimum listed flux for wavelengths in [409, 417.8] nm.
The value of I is 30.89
